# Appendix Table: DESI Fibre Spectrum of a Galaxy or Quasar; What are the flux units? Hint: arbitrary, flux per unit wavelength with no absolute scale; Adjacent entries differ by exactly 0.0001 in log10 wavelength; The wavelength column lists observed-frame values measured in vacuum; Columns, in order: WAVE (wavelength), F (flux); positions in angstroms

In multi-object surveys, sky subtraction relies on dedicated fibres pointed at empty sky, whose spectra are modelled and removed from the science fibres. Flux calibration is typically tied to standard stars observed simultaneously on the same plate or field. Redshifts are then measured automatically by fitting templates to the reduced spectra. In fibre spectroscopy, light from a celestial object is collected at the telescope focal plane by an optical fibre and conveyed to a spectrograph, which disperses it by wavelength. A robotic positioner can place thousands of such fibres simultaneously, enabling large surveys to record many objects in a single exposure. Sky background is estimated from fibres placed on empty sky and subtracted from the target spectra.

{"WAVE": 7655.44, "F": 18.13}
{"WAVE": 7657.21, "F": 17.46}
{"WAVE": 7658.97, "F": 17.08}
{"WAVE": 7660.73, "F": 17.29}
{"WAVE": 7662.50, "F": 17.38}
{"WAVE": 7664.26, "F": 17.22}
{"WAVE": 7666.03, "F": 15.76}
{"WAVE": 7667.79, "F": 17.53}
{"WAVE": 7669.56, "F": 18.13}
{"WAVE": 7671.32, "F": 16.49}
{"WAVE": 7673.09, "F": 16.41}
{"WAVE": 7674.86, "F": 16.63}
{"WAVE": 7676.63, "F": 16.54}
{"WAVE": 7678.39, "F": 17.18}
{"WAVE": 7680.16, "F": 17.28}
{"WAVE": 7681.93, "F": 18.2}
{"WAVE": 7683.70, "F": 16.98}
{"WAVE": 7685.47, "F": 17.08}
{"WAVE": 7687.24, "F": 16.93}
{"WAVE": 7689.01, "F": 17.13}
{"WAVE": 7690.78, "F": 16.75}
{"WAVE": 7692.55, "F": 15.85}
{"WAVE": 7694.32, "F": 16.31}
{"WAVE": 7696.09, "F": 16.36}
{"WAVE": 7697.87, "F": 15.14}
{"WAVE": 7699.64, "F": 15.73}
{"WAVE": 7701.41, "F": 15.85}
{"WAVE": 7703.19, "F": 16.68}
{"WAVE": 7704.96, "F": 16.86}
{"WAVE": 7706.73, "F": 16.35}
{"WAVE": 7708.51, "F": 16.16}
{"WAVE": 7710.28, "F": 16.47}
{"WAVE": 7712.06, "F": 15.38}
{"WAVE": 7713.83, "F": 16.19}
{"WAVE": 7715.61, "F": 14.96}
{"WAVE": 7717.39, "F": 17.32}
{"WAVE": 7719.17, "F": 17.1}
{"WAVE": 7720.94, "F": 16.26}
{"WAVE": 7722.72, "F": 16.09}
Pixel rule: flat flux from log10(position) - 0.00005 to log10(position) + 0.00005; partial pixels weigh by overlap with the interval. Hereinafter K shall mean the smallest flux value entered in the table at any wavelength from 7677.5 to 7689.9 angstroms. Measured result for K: 16.93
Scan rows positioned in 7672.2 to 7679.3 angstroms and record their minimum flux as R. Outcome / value 16.41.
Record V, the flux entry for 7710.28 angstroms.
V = 16.47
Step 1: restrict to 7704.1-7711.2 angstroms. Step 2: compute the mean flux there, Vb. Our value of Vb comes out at 16.5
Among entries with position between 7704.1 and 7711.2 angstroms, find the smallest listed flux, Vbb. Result 16.16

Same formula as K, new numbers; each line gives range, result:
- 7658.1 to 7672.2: 15.76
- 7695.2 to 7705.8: 15.14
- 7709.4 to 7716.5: 14.96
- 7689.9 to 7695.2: 15.85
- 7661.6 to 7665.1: 17.22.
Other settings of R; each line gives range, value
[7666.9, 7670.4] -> 17.53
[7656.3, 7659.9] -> 17.08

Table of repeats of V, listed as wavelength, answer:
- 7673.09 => 16.41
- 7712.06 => 15.38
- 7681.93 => 18.2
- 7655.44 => 18.13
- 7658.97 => 17.08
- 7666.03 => 15.76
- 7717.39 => 17.32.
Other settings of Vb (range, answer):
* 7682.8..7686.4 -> 17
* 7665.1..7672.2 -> 17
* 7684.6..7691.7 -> 17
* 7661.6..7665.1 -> 17.3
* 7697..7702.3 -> 15.6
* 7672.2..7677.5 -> 16.5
